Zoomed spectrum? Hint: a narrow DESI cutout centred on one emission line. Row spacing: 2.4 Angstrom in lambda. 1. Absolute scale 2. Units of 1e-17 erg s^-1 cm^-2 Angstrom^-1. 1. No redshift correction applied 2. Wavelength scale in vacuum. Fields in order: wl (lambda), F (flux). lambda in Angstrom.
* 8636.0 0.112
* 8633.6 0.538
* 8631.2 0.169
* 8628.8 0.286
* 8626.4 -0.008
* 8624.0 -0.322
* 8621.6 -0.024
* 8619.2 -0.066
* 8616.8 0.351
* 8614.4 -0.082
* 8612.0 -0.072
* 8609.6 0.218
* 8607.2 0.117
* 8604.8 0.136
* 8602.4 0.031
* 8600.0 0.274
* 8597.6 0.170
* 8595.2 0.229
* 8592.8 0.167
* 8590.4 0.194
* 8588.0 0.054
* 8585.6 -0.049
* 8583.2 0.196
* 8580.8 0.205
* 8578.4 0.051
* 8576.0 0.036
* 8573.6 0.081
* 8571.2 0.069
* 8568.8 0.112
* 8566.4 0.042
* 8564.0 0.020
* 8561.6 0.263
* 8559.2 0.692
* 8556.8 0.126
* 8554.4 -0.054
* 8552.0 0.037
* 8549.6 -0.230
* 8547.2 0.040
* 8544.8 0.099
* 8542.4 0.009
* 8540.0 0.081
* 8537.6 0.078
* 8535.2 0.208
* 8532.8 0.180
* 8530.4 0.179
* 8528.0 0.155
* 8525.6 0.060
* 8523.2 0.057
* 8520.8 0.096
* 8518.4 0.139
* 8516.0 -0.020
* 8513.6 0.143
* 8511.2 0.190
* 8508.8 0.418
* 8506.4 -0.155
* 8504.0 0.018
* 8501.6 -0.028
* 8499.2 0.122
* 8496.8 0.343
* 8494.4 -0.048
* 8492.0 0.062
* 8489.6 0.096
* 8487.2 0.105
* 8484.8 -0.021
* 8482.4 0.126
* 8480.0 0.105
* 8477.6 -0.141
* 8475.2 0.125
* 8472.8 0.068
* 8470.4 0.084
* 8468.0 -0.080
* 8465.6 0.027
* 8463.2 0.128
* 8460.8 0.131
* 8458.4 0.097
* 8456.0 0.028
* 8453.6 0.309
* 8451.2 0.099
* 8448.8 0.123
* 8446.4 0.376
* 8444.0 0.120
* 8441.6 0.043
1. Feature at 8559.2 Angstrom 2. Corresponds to H-beta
